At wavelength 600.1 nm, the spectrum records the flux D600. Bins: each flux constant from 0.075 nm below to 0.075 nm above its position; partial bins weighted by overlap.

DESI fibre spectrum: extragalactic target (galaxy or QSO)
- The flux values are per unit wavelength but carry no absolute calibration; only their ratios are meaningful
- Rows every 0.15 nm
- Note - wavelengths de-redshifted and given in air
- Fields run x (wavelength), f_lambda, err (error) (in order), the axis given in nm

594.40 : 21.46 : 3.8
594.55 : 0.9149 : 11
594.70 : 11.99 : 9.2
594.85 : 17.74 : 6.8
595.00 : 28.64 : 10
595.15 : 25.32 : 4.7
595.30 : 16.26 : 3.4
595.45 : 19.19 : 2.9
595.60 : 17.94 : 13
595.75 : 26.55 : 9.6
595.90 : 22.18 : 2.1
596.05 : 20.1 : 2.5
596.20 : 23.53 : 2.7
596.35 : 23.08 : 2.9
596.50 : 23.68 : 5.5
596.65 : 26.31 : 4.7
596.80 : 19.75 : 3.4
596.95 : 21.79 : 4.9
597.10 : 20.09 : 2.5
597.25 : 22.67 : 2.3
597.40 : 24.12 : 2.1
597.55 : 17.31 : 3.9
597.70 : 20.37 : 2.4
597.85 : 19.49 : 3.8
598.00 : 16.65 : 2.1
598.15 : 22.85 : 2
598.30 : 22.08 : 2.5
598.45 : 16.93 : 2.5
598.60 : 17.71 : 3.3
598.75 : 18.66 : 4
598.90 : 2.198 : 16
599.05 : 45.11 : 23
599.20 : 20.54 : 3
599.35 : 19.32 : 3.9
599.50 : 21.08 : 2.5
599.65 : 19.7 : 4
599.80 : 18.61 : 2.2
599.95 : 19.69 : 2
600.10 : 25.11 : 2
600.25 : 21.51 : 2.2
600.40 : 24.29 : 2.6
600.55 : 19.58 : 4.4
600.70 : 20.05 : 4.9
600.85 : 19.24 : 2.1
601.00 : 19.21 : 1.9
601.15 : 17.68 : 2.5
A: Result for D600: 25.11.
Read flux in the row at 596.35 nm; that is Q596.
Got 23.08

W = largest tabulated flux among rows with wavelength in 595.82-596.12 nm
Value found 22.18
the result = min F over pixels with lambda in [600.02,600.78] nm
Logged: 19.58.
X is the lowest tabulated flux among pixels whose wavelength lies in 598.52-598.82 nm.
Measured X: 17.71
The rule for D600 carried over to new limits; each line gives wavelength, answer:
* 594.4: 21.46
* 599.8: 18.61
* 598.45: 16.93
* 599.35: 19.32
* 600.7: 20.05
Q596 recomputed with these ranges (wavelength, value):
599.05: 45.11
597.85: 19.49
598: 16.65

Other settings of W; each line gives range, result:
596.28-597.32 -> 26.31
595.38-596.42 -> 26.55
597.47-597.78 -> 20.37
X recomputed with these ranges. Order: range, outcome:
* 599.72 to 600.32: 18.61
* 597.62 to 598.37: 16.65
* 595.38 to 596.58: 17.94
